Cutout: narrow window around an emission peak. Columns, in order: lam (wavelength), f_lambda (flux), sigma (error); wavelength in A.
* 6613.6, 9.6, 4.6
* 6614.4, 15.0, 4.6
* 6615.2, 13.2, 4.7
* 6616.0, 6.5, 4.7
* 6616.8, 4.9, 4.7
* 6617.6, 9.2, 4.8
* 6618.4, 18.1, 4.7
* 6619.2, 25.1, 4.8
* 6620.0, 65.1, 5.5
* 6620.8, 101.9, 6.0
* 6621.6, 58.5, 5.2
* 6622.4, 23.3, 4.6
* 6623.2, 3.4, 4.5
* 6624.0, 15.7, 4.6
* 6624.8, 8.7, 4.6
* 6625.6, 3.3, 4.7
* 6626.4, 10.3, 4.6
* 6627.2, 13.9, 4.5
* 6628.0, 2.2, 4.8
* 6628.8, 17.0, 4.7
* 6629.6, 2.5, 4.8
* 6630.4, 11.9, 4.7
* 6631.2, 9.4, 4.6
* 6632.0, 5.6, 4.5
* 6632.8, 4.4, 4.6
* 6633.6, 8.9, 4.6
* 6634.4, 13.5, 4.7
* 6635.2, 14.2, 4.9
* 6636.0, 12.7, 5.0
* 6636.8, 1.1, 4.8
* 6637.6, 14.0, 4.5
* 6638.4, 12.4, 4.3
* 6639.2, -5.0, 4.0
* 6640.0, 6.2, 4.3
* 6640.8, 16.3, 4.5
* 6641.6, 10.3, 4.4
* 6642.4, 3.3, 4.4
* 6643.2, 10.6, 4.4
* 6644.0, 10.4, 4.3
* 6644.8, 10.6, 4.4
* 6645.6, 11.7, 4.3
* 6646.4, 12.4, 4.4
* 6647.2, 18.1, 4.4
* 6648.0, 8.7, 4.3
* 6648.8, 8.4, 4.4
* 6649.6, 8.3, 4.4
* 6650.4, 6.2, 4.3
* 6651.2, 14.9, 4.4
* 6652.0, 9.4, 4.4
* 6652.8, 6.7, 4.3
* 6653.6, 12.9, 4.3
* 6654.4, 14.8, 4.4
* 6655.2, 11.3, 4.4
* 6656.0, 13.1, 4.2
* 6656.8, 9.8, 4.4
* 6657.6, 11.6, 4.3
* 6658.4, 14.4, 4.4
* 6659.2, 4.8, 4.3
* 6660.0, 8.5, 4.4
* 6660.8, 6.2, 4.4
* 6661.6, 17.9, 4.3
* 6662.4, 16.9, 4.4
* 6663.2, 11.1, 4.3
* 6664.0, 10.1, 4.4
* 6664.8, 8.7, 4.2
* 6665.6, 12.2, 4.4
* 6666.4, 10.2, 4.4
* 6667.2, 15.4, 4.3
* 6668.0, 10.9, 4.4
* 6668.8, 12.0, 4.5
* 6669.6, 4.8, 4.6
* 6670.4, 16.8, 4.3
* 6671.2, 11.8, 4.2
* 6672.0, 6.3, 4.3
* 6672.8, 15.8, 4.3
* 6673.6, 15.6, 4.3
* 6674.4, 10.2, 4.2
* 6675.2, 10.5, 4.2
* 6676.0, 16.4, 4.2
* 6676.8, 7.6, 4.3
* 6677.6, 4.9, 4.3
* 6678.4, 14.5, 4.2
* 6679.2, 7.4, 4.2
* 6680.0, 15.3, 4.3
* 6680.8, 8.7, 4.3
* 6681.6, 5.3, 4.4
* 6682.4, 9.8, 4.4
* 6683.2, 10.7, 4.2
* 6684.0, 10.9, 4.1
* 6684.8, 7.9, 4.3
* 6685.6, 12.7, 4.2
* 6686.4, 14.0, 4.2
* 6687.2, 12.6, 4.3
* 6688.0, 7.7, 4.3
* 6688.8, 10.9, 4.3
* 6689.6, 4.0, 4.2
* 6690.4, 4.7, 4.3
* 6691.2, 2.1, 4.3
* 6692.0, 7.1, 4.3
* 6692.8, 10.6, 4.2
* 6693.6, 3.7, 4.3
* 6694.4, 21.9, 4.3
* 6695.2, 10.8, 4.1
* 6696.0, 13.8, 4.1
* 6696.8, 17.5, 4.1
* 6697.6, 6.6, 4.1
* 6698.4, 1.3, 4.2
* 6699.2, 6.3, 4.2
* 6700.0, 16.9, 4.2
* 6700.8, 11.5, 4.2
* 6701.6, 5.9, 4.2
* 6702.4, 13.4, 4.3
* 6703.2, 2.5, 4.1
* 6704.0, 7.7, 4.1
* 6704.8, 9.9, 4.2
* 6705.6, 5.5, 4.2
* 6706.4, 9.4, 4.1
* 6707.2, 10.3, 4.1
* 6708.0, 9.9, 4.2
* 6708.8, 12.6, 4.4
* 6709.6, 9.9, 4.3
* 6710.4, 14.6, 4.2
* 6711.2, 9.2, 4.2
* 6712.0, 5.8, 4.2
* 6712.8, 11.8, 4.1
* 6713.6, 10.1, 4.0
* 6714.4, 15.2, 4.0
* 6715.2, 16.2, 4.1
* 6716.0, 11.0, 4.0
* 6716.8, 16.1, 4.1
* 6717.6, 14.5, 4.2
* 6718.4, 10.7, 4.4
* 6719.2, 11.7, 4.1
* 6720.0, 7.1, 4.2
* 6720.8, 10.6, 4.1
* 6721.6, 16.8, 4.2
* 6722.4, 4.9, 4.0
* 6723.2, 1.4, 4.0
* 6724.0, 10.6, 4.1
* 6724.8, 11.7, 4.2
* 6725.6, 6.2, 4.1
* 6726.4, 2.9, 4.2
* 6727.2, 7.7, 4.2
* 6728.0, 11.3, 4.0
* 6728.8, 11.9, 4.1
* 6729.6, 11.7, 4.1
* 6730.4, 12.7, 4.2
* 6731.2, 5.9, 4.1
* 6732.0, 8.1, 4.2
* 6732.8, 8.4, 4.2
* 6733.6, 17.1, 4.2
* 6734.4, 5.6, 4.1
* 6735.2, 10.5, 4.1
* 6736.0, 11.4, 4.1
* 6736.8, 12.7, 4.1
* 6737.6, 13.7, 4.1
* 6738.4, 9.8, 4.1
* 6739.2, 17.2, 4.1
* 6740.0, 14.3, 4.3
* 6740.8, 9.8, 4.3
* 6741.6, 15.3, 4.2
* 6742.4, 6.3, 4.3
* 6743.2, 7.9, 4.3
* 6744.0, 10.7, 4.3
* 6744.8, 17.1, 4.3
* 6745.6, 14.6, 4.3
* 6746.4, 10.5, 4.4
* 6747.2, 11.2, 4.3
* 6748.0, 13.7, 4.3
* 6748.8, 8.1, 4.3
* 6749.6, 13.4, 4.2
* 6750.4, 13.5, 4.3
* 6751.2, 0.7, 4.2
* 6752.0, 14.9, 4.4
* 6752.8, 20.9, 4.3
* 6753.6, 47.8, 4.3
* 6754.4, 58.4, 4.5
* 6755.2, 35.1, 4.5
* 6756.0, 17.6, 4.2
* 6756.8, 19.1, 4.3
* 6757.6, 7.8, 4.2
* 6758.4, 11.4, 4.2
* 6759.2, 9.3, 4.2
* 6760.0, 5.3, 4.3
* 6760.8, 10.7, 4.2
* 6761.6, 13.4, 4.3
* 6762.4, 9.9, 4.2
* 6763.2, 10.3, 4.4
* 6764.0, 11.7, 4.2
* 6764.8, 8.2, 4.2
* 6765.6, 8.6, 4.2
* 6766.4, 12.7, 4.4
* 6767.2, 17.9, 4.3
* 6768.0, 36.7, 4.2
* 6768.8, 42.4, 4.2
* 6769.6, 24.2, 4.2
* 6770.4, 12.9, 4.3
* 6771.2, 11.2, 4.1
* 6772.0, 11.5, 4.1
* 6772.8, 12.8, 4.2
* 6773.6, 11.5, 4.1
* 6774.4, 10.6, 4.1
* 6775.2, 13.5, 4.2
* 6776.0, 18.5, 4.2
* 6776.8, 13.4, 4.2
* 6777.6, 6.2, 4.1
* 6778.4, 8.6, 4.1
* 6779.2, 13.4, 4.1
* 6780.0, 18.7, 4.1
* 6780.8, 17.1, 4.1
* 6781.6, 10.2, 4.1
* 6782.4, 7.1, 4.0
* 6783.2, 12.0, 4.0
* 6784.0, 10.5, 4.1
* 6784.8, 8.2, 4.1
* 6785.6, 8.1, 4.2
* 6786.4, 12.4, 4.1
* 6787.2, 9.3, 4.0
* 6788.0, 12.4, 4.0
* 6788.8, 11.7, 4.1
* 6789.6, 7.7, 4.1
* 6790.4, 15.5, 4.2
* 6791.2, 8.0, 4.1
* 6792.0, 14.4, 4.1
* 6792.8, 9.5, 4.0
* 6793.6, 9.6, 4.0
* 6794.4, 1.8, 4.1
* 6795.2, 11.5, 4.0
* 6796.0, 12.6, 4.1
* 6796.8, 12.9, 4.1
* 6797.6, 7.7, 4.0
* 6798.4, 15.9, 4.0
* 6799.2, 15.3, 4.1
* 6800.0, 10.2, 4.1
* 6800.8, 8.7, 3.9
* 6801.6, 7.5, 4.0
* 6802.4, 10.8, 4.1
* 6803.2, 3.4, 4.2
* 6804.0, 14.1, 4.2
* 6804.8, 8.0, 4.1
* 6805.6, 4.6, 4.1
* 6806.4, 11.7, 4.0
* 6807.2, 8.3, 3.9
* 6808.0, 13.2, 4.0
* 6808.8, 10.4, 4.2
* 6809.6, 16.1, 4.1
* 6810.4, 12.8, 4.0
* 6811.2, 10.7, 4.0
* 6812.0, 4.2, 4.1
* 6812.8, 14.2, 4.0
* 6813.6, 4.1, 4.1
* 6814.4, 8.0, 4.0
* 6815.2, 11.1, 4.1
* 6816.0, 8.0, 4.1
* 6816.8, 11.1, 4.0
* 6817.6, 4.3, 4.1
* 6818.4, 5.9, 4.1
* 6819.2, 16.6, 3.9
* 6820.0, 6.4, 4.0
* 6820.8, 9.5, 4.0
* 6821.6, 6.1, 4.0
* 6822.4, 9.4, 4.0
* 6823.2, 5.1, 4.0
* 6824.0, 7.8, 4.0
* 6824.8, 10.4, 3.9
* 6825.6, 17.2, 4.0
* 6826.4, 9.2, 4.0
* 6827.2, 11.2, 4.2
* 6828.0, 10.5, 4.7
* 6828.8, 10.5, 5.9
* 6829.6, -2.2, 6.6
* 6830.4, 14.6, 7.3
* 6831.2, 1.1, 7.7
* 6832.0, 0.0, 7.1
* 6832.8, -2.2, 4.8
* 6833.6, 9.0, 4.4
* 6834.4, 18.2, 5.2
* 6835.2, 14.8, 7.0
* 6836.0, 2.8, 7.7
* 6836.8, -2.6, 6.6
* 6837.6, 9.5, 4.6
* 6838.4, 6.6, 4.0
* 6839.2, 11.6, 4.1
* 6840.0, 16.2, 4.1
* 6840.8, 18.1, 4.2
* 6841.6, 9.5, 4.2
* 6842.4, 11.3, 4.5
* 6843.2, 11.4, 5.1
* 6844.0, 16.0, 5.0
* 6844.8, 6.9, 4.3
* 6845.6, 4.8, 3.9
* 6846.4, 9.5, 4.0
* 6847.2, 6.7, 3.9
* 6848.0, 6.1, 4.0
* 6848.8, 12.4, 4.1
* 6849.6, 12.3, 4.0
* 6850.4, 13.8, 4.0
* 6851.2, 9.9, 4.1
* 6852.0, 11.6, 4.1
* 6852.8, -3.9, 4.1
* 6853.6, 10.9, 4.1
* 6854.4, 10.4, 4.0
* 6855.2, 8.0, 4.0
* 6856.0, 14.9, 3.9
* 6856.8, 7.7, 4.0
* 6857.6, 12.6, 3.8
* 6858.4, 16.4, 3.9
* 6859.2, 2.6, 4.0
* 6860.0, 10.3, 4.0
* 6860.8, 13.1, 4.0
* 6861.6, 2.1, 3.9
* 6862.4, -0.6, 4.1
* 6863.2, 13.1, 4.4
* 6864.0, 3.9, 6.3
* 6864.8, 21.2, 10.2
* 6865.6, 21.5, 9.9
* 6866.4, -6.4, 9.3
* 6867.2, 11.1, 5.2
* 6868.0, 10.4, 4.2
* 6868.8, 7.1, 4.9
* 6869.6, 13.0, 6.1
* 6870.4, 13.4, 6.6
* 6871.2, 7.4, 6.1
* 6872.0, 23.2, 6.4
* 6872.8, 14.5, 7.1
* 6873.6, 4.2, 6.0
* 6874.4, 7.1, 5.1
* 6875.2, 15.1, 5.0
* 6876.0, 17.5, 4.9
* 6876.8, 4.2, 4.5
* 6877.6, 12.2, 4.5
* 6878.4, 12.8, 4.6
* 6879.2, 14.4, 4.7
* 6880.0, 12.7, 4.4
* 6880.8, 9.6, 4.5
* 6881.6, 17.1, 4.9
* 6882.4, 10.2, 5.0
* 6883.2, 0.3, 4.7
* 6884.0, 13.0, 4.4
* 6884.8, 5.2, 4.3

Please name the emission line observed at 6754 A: [S II]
